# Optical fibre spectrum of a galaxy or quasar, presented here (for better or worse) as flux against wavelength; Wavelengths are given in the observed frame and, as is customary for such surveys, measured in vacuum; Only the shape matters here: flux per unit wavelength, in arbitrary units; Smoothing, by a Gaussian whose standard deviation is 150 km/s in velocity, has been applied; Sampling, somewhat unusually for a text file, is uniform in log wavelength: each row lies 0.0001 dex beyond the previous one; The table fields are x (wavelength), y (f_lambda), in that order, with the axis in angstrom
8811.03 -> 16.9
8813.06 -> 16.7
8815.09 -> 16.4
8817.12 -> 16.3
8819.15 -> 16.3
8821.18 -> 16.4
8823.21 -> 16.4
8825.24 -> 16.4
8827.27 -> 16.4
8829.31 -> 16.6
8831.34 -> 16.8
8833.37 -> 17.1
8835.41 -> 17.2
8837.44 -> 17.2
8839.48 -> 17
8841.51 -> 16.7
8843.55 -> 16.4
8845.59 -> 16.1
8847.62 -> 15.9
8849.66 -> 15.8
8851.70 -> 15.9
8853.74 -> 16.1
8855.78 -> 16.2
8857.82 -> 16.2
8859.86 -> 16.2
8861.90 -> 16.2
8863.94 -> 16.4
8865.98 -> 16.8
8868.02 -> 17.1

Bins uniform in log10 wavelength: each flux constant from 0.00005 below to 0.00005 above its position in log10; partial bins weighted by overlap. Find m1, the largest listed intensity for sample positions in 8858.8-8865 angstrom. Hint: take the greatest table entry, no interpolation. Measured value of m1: 16.4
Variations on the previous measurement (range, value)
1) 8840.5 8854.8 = 16.7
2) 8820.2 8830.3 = 16.6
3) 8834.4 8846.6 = 17.2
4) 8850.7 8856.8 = 16.2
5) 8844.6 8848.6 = 16.1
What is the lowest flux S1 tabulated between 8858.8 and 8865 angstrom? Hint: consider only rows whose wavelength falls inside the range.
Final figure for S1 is 16.2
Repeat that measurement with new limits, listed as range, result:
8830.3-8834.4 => 16.8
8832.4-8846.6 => 16.1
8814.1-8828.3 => 16.3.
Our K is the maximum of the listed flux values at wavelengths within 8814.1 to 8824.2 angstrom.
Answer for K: 16.4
